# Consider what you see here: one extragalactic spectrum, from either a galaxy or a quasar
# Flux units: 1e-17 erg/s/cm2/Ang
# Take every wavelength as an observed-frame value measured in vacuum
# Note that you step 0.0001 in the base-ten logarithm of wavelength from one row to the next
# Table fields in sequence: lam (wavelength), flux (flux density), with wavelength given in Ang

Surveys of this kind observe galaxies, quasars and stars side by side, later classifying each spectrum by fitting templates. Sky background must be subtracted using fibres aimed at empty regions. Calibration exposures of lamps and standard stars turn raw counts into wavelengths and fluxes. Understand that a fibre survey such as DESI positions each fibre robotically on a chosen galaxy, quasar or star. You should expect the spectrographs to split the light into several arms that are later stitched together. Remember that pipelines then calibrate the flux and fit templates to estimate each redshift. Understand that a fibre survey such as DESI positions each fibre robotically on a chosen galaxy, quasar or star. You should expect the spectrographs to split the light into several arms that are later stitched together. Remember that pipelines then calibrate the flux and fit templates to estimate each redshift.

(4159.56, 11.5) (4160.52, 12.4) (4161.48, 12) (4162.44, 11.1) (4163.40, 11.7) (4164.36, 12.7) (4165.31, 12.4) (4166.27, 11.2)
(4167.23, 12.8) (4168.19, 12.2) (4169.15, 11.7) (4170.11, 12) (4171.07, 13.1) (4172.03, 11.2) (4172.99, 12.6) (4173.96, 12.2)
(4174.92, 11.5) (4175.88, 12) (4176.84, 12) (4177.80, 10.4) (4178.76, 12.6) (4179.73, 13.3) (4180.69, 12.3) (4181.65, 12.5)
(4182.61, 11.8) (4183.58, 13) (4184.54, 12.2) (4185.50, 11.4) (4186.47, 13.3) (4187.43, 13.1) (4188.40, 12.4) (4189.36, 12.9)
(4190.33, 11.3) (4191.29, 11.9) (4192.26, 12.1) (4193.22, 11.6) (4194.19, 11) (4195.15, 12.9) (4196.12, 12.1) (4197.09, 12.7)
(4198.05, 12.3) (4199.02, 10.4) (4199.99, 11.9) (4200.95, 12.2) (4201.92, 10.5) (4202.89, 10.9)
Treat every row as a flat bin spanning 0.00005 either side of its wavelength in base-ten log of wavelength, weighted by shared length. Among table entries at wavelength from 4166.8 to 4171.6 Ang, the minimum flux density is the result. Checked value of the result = 11.7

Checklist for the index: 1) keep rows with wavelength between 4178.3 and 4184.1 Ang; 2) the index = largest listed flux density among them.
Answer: 13.3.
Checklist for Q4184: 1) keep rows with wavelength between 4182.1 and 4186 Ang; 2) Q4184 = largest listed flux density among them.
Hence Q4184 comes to 13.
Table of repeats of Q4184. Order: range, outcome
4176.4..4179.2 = 12.6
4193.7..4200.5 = 12.9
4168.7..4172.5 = 13.1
